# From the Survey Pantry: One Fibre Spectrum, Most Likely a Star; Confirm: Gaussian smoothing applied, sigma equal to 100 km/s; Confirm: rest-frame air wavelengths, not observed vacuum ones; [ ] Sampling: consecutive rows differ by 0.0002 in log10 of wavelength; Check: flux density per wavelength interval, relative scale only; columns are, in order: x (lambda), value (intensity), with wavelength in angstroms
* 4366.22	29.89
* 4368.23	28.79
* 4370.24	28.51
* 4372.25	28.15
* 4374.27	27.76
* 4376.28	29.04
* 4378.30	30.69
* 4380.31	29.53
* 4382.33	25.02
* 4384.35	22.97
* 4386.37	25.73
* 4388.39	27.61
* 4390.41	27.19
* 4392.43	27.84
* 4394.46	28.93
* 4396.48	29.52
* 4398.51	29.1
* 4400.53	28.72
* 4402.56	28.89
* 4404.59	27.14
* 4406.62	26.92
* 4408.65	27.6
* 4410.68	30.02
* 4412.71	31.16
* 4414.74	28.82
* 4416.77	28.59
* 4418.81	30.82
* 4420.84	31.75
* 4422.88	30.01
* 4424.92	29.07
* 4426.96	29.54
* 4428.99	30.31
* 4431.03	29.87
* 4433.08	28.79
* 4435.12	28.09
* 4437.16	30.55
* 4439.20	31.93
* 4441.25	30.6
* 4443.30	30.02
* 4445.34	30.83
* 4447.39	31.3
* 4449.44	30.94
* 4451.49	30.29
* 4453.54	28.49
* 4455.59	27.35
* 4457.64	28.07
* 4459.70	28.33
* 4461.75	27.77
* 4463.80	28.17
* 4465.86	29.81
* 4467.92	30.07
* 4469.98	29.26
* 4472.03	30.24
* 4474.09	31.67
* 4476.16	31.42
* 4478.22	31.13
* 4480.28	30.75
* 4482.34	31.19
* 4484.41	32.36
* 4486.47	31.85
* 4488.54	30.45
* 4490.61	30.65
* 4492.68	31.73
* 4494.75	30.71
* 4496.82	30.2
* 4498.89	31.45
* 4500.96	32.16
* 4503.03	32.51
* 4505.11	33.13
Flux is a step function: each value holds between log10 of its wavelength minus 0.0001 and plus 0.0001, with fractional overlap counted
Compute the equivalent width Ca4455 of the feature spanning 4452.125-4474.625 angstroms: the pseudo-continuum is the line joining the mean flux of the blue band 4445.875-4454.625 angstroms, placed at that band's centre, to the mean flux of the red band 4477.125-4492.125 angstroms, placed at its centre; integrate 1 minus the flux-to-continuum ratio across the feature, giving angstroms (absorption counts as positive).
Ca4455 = 1.2 angstroms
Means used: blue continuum 30.3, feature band 29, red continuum 31.2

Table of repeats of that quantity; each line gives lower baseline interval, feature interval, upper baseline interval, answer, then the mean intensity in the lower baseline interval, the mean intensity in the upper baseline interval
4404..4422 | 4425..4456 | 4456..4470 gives -1.1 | 29.3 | 28.7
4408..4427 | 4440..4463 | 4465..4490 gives 0.7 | 29.8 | 30.9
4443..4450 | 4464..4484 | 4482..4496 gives 0.3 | 30.9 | 31.2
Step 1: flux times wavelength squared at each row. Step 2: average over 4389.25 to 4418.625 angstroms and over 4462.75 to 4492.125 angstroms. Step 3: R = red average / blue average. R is 1.11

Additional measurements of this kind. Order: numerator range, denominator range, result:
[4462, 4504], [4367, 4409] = 1.15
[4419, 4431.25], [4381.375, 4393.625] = 1.18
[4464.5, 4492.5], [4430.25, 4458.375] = 1.05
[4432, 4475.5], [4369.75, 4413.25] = 1.09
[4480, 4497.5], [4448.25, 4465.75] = 1.10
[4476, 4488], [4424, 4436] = 1.10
